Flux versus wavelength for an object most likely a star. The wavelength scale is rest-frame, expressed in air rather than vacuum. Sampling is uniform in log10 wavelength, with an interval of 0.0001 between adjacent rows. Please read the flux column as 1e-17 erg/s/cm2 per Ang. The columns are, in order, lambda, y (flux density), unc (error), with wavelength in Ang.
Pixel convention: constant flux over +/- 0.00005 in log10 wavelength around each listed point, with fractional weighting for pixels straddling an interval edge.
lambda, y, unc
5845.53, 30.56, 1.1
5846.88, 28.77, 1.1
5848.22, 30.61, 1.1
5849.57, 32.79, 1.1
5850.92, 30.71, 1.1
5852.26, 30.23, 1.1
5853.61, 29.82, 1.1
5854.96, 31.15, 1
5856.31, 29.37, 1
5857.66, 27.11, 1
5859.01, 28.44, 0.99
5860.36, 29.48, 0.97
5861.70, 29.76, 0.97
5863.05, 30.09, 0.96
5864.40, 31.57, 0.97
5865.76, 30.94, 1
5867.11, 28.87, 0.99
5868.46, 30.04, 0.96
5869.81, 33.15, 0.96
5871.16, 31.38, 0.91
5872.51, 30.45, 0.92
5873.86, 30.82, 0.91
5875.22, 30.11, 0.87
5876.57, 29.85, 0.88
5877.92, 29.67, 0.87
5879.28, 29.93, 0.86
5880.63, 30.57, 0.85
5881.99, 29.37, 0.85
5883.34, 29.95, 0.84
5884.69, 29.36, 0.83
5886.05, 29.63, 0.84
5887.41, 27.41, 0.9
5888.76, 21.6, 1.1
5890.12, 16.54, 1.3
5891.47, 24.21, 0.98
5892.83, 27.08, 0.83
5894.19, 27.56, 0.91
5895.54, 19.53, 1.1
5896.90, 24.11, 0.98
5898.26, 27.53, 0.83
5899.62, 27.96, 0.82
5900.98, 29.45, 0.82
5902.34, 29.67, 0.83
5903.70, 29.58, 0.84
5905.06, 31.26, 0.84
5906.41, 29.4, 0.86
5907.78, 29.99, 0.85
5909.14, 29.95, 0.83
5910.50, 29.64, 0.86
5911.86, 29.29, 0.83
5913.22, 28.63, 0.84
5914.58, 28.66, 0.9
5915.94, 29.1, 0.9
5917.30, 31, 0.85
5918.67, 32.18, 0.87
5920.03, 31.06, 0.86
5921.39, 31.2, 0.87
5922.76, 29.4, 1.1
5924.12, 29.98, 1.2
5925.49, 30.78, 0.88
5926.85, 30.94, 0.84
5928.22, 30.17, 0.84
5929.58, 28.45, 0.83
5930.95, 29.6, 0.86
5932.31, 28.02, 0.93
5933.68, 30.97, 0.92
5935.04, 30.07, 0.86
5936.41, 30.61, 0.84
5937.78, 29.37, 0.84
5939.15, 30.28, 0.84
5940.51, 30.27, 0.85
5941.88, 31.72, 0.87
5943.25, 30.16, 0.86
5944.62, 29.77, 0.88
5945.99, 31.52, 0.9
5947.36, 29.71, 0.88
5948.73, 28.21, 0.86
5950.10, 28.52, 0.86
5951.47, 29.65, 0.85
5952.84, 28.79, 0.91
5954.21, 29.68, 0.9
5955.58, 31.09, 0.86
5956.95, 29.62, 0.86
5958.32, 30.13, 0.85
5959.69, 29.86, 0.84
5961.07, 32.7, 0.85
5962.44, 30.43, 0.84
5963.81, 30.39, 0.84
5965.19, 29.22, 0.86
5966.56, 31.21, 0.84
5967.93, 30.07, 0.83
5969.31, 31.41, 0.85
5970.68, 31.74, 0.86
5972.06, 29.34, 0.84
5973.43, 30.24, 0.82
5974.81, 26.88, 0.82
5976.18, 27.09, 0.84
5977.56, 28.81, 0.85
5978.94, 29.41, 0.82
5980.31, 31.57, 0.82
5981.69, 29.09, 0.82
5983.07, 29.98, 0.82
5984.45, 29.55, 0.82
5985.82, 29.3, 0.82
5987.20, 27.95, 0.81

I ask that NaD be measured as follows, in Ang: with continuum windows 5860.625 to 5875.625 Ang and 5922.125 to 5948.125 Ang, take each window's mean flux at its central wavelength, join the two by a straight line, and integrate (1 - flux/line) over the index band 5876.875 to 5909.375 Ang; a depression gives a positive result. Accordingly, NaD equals 3.1 Ang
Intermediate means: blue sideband 30.6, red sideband 30.1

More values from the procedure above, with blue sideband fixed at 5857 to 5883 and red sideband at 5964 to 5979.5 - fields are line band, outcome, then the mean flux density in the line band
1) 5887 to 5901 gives 2.5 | 24.6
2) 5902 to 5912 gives 0.0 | 29.9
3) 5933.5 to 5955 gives -0.1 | 29.9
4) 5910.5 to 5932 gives -0.1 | 30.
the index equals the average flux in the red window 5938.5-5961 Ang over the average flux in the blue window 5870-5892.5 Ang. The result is 1.06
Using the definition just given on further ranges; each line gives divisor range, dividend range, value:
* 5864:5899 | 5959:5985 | 1.07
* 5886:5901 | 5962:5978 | 1.20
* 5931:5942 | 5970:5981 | 0.98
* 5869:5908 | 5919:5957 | 1.07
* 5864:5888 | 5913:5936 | 1.00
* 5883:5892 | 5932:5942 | 1.19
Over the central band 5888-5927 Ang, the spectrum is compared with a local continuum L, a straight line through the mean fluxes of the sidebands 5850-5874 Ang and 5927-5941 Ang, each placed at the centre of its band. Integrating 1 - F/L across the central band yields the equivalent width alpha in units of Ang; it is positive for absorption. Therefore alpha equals 2.4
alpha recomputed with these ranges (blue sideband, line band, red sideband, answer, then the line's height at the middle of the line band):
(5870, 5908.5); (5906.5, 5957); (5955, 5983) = -1.5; 29.1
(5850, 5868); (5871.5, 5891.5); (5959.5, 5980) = 1.2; 29.9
